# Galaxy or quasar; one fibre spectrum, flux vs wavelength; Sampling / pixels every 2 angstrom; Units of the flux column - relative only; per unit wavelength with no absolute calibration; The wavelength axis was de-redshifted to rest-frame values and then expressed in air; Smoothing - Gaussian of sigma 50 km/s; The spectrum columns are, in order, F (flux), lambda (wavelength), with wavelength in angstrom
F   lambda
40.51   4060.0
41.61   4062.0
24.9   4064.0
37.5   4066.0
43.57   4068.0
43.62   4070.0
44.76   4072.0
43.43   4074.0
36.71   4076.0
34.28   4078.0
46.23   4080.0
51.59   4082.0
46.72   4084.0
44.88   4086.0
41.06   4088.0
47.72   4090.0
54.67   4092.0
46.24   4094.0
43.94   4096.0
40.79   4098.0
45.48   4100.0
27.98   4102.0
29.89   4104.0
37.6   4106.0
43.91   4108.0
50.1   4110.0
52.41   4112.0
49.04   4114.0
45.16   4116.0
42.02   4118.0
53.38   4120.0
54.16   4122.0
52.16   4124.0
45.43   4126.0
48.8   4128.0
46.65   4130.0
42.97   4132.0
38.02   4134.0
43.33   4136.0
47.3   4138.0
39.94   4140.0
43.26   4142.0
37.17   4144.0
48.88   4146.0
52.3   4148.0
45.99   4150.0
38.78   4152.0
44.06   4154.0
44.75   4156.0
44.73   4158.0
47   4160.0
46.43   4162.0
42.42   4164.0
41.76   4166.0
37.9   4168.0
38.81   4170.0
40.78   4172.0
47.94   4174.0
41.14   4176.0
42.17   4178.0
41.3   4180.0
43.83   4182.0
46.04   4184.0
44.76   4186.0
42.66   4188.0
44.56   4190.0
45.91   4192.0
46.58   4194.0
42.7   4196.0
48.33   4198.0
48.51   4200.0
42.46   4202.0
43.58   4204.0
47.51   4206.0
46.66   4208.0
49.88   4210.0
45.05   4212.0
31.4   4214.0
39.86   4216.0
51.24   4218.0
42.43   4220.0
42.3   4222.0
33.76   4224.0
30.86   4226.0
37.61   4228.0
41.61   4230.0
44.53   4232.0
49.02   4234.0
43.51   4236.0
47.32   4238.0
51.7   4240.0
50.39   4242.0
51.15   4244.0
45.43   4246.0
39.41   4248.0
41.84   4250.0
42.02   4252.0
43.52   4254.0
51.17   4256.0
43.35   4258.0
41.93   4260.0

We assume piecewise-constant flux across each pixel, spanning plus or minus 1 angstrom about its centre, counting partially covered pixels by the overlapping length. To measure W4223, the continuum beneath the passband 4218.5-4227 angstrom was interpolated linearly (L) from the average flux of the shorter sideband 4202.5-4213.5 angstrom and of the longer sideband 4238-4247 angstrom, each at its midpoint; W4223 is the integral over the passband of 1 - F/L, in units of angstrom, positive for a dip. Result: 1.63 angstrom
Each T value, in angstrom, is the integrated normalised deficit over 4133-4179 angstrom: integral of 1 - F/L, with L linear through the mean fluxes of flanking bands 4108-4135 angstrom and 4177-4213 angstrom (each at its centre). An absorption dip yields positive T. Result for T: 3.15 angstrom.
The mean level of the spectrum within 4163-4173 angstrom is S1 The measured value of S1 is 40.3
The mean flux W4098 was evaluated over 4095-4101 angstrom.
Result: 43.4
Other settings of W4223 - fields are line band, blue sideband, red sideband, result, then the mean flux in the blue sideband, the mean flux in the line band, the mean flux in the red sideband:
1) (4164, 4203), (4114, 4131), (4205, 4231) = 0.4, 48.5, 43.6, 41.6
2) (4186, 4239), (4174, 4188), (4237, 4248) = 2.8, 43.5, 43.5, 48.3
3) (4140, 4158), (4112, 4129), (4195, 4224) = 1.2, 49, 44.2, 44.1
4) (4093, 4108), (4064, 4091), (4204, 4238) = 1.2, 42.6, 39.2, 42.5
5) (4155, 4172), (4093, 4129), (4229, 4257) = 0.9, 44.9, 42.8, 45.9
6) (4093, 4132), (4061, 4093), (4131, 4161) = -1.5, 42.7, 45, 43.9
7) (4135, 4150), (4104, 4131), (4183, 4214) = 0.6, 47.1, 44.7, 45.2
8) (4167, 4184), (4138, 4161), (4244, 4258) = 0.9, 44.4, 42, 44.4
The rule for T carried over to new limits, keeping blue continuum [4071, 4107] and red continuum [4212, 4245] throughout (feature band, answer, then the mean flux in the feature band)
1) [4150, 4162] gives -0.4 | 44.3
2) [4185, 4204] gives -0.9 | 45.1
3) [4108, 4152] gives -3.8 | 46.4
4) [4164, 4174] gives 0.5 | 40.9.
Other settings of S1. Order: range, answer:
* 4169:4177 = 42.2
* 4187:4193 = 44.4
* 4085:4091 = 44.6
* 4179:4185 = 43.7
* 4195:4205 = 45.1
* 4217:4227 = 40.1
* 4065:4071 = 41.6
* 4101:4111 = 37.9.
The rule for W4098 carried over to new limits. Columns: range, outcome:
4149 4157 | 43.4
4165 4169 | 39.8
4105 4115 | 46.6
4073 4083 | 42.4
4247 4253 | 41.1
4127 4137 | 44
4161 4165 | 44.4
